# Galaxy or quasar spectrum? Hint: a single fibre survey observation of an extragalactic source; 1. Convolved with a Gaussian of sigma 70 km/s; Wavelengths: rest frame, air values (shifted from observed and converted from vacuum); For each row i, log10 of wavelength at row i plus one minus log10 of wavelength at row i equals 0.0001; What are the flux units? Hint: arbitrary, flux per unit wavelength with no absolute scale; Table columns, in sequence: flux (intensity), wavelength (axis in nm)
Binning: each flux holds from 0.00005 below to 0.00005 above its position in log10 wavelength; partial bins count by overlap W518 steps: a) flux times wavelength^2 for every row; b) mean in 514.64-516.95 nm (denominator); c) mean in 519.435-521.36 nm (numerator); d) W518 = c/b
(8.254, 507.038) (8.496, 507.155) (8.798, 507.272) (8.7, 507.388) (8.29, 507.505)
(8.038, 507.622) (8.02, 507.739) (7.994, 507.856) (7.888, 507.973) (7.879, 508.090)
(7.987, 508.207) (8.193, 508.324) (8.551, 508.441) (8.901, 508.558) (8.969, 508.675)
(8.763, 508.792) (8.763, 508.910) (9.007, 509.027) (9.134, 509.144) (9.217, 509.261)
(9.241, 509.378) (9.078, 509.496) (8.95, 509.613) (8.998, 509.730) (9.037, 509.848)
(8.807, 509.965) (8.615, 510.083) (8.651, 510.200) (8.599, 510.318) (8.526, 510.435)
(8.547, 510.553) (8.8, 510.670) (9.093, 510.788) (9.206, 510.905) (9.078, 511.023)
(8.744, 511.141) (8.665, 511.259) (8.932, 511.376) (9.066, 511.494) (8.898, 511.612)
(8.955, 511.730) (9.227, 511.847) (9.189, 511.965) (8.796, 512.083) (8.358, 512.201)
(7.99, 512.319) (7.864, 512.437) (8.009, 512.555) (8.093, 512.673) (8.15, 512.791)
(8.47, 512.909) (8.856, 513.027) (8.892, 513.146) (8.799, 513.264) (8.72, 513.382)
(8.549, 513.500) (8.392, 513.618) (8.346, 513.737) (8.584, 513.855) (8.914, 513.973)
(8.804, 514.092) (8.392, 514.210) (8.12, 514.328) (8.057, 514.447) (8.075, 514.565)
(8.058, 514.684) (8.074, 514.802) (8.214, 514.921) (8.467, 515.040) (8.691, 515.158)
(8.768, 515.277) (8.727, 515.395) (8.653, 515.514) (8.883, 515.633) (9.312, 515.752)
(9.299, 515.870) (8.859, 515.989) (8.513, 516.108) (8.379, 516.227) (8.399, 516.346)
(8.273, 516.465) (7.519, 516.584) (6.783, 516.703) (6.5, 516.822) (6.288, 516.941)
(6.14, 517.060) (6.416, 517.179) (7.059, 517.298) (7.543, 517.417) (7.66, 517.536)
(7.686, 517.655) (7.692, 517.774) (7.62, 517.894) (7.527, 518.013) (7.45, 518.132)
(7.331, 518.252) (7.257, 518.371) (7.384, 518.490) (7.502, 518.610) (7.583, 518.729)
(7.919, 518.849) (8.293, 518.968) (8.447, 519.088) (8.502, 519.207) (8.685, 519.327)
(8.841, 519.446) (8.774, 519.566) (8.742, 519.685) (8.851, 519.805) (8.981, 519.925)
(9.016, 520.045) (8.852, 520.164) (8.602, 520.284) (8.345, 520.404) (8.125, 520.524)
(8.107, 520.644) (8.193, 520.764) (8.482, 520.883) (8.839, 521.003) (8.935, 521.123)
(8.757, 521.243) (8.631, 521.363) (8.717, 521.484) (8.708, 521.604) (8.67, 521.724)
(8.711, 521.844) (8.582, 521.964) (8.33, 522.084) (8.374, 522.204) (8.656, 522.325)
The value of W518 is 1.06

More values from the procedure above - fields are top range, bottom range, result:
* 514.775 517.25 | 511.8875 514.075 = 0.96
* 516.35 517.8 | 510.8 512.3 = 0.82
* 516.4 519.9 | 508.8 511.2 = 0.89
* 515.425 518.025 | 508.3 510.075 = 0.90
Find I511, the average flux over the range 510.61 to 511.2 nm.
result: 8.98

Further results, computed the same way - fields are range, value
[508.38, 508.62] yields 8.73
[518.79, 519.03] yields 8.11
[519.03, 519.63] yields 8.67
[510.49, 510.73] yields 8.66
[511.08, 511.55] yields 8.85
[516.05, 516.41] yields 8.42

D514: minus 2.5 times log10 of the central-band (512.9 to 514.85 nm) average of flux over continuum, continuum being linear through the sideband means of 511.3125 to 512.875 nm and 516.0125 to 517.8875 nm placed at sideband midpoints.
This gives -0.04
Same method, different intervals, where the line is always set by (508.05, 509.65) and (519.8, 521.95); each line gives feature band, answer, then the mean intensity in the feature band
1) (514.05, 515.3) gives 0.05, 8.32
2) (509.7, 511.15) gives -0.01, 8.82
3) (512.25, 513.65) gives 0.04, 8.4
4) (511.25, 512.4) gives -0.01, 8.8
